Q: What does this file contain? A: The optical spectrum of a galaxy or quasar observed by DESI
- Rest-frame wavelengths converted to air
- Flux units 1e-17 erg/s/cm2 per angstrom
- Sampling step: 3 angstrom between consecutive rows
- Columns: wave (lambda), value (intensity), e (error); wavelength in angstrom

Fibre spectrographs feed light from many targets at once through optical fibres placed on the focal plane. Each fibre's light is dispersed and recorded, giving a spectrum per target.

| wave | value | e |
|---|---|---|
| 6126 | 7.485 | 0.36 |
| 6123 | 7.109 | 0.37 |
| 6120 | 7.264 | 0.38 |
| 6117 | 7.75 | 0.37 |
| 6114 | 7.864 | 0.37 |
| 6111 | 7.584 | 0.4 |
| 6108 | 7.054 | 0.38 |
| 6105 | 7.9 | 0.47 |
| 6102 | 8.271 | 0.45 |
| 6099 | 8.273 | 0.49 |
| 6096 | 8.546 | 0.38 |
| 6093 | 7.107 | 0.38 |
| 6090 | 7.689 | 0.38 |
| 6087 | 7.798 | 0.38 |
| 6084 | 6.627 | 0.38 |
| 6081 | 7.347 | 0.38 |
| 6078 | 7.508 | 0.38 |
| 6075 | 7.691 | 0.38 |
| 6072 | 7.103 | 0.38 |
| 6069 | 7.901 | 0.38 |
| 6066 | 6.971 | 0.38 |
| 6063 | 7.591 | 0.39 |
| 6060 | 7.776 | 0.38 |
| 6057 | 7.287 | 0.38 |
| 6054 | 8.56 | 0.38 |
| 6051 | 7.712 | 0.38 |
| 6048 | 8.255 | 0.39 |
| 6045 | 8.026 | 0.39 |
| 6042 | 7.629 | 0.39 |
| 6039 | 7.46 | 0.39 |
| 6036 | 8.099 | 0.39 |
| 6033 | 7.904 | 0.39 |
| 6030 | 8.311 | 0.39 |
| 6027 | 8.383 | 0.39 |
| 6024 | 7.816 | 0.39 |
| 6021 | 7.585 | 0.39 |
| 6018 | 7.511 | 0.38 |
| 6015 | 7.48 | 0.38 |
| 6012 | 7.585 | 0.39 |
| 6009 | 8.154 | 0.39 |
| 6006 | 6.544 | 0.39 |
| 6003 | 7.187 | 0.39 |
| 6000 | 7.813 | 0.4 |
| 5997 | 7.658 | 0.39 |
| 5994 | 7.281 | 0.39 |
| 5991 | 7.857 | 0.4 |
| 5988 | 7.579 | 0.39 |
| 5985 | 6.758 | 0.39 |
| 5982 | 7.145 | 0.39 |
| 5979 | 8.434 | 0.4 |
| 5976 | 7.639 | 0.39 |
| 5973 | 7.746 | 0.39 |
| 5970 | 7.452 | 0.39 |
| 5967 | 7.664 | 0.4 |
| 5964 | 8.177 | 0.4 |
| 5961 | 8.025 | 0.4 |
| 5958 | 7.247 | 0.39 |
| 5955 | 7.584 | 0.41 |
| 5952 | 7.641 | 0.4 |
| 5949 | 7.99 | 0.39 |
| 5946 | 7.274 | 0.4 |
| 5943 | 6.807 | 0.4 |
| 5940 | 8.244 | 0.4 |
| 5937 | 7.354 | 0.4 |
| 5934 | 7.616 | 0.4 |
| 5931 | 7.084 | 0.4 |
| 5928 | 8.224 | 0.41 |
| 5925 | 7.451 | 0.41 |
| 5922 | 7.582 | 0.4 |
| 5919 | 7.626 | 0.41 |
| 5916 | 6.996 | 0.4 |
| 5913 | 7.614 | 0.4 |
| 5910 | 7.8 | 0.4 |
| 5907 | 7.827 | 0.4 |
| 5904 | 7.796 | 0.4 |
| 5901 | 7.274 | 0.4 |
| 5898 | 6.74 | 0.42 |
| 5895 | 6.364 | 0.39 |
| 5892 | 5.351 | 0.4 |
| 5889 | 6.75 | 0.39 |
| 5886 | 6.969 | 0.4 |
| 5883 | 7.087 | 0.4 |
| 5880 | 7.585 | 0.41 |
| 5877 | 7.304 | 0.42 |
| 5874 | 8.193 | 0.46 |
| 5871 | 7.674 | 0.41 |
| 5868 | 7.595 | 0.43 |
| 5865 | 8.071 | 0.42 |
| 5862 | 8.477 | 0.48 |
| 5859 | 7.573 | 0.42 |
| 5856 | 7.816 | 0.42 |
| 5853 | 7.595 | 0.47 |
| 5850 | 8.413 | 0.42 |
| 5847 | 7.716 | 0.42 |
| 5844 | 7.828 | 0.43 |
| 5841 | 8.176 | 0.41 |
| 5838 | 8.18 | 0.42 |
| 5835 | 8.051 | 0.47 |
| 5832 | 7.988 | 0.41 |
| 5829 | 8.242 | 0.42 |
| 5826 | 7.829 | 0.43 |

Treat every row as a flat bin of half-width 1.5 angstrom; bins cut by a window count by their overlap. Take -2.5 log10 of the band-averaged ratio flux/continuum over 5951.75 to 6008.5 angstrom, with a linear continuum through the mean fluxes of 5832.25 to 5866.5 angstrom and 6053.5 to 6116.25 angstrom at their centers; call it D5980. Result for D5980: 0.03 mag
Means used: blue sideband 7.99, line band 7.56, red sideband 7.63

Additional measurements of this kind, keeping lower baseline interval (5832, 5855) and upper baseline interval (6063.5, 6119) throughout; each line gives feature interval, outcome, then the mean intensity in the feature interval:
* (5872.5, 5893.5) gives 0.13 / 7.03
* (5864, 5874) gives 0.02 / 7.83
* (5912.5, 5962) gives 0.04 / 7.54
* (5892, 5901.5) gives 0.21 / 6.51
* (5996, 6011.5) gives 0.04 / 7.47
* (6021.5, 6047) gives -0.03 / 7.94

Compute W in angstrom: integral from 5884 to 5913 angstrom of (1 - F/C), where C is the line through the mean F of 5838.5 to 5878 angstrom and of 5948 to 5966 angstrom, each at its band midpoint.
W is 3.0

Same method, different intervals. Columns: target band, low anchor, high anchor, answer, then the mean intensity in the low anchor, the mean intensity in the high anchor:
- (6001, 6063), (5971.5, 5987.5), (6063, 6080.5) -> -2.25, 7.55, 7.44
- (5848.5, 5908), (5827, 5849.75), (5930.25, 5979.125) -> 3.65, 8.04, 7.63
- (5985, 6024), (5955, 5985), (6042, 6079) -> 0.91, 7.67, 7.7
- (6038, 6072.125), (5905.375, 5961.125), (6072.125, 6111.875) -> -0.46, 7.57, 7.63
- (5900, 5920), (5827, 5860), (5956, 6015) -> 0.55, 7.97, 7.57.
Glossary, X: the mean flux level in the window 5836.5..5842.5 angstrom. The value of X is 8.18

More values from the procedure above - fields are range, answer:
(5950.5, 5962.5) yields 7.62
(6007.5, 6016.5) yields 7.74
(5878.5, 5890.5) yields 7.1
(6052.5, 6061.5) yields 7.87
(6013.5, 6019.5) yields 7.5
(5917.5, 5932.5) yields 7.59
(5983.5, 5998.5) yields 7.43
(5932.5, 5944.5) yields 7.51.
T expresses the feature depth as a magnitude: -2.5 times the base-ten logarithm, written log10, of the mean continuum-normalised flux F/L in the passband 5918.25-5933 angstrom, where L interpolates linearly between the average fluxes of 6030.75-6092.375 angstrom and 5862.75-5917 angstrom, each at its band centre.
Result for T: -0.03 mag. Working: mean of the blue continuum 7.3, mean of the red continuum 7.65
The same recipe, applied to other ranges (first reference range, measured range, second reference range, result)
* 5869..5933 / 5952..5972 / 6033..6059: -0.02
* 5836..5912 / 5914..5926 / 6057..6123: 0.02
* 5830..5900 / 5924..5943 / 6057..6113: -0.01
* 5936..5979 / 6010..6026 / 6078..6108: 0.00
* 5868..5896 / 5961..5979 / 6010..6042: -0.04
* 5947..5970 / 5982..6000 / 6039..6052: 0.05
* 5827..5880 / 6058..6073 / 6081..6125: 0.03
